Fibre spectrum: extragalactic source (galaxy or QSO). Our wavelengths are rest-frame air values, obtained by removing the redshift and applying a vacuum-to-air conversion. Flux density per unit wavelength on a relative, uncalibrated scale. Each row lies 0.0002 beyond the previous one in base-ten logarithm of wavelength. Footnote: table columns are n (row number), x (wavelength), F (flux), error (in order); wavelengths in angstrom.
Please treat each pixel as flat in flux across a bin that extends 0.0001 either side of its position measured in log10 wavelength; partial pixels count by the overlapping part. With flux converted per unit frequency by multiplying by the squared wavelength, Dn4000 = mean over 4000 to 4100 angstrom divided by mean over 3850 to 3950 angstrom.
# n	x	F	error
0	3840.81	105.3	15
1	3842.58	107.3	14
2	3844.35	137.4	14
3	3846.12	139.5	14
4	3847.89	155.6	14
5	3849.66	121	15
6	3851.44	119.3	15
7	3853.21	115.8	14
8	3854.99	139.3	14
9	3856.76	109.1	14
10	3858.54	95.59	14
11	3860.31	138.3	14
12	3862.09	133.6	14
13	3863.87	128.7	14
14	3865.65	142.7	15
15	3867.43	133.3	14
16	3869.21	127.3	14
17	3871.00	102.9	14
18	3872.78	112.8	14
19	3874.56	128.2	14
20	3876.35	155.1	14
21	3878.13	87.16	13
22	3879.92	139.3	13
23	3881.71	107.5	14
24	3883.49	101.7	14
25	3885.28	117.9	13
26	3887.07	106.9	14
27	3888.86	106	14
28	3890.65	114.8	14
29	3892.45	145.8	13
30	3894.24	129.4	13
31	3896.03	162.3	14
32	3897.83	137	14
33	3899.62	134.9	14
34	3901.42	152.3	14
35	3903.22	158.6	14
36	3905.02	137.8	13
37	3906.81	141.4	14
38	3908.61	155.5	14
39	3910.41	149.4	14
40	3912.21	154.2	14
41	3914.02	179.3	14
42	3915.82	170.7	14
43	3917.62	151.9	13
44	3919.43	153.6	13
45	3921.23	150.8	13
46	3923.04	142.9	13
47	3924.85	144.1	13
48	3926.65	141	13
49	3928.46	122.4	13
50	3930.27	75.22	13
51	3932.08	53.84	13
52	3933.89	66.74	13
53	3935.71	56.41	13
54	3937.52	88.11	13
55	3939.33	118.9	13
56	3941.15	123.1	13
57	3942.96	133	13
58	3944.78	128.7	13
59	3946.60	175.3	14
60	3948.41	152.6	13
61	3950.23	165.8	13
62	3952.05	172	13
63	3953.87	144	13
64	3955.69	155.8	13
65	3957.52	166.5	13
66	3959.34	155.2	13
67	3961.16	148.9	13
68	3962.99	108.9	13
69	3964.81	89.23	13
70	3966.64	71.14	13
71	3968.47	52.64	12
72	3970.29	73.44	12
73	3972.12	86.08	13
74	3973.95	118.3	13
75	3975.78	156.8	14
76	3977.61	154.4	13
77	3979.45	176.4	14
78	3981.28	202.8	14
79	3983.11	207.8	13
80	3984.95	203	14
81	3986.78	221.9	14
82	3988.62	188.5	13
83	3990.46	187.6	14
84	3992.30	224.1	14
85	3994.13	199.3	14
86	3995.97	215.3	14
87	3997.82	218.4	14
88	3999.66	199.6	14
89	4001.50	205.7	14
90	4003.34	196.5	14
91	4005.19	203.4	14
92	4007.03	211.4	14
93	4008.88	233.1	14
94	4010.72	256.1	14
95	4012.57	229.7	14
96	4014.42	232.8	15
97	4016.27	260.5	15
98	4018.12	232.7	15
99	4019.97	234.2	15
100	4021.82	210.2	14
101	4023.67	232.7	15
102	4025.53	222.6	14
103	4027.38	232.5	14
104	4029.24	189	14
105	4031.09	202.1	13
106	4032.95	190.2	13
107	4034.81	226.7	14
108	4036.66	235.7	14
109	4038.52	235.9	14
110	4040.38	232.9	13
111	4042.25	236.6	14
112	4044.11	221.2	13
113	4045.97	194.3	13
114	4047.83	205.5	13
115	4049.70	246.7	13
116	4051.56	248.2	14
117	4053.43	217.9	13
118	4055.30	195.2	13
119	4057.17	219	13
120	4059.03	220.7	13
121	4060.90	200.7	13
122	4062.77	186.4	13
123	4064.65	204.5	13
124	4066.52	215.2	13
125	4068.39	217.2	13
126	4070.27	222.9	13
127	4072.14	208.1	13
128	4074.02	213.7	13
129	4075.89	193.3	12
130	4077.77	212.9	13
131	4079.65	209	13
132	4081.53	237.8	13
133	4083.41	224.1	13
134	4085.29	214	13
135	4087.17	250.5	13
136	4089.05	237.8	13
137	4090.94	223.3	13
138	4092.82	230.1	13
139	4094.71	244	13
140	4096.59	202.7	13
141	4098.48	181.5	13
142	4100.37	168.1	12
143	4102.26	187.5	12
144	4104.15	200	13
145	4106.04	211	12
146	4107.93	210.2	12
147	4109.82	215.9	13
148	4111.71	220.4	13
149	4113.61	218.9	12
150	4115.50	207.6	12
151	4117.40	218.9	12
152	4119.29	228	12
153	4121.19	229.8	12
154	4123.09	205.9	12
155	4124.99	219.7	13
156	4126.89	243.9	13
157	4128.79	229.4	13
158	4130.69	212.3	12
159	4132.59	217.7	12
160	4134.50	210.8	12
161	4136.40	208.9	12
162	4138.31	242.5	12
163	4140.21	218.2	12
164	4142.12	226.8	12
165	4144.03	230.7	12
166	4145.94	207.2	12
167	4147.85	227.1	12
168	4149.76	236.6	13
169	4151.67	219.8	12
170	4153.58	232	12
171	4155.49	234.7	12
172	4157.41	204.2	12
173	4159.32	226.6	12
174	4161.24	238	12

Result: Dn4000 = 1.8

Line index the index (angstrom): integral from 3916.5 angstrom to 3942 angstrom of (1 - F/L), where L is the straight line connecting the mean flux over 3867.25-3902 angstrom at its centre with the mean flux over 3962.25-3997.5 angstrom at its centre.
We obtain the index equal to 4.6 angstrom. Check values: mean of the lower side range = 125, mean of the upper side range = 156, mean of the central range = 114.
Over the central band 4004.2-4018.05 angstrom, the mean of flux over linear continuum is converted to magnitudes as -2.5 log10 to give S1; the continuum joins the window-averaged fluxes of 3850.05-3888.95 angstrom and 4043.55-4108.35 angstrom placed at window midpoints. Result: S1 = -0.25 mag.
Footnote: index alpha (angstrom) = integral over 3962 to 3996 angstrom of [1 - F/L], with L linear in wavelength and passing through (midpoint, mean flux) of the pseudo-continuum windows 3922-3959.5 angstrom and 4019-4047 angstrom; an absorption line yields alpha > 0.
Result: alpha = 3.1 angstrom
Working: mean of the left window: 127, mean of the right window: 220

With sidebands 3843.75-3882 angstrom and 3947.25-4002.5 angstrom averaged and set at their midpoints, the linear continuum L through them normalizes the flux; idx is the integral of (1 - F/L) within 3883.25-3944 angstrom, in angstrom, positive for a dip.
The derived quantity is 5.29 angstrom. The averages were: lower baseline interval 126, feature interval 129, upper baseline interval 161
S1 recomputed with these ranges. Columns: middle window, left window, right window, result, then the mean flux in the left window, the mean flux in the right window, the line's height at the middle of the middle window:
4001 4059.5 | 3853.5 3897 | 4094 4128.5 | -0.22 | 123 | 212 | 182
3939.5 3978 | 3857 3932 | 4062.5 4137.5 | 0.21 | 132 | 215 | 158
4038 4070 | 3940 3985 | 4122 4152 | -0.19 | 140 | 222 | 183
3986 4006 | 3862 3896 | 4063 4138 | -0.19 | 123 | 216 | 172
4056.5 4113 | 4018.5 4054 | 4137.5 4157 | 0.06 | 222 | 227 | 224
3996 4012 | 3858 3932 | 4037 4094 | -0.15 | 133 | 219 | 188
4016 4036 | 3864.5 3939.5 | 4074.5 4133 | -0.21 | 128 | 216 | 182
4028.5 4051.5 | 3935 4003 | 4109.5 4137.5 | -0.19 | 153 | 219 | 184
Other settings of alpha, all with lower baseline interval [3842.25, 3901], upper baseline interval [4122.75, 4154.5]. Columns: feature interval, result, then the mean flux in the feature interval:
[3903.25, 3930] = -1.2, 148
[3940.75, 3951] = 0.4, 147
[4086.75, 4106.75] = -0.4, 211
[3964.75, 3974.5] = 4.9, 79.8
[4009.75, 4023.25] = -4.4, 237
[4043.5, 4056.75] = -1.9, 218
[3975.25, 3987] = -1.6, 188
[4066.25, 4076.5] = -0.7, 212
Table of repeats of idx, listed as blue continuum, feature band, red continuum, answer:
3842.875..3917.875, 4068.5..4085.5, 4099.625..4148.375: -1.3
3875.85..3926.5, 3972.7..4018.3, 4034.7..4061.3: -2.5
